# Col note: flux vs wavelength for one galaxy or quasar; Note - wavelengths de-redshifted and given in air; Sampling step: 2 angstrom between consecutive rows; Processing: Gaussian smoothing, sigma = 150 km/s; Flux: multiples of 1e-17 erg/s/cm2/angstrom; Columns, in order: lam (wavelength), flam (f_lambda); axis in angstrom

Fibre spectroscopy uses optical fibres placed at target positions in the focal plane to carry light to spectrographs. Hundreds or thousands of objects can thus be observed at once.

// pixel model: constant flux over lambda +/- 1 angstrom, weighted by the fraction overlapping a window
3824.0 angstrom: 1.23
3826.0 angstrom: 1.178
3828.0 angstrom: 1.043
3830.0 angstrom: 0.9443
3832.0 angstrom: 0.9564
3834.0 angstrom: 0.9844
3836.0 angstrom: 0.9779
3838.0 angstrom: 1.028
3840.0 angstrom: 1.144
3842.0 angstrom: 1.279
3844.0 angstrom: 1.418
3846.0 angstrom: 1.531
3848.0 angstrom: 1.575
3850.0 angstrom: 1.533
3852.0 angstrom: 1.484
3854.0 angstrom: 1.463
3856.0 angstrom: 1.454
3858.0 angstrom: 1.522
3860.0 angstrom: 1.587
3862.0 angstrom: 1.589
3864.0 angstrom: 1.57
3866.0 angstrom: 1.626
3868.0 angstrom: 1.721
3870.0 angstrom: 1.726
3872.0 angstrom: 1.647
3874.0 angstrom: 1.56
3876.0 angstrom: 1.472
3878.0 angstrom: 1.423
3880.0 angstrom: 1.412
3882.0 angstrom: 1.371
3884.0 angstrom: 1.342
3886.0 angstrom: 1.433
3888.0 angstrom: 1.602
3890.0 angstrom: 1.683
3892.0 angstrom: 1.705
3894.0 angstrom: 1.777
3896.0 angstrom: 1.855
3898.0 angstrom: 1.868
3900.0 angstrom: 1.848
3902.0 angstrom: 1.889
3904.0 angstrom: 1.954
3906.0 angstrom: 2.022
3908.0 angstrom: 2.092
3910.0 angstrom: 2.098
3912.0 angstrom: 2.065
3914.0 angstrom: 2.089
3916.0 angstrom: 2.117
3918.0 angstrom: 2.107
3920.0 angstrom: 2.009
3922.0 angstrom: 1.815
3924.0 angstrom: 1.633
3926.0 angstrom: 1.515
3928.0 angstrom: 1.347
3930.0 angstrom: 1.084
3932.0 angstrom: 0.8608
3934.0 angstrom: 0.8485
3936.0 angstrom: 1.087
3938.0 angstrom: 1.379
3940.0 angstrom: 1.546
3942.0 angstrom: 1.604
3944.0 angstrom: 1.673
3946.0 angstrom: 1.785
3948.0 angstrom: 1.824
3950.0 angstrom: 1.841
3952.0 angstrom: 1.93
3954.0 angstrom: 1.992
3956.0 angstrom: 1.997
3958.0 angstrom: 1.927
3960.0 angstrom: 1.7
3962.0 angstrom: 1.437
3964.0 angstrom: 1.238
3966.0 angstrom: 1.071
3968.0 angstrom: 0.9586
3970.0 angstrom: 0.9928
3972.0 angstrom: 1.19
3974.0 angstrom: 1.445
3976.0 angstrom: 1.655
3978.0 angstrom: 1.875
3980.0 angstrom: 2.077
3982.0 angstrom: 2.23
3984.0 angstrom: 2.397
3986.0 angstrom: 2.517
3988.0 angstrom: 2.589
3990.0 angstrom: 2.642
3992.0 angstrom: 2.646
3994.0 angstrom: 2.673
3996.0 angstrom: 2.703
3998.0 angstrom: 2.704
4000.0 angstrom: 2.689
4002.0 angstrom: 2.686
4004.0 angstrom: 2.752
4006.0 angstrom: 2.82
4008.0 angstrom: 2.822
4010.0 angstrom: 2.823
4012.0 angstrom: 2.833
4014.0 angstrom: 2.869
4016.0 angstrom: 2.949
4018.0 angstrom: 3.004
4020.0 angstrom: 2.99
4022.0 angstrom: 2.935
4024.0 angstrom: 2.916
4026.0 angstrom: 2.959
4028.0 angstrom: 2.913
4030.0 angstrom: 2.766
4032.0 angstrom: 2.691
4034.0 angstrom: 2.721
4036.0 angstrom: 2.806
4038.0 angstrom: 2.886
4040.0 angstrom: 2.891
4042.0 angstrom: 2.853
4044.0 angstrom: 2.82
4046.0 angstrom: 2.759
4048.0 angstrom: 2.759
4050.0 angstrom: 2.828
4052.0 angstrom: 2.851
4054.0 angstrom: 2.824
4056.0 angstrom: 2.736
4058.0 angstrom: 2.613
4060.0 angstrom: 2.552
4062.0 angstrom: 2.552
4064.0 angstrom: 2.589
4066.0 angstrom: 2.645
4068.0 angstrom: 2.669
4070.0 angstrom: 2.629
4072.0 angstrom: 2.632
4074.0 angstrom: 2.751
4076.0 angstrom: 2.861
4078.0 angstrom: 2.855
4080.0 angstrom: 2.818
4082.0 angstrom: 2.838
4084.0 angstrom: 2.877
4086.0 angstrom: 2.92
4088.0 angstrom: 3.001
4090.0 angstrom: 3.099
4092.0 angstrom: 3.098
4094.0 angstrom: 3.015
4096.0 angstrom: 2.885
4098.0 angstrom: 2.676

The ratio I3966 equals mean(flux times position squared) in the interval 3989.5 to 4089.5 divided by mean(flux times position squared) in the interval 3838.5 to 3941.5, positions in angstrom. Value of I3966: 1.9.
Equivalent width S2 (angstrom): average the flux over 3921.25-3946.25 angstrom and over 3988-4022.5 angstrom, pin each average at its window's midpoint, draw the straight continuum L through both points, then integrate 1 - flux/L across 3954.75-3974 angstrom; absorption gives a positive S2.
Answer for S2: 5.5 angstrom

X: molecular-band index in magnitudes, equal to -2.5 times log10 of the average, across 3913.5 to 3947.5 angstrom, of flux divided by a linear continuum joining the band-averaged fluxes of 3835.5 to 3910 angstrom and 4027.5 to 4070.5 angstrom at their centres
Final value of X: 0.25 mag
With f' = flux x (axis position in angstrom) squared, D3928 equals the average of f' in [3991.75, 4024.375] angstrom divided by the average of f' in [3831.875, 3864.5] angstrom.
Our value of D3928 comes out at 2.23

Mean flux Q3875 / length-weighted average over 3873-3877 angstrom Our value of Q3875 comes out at 1.52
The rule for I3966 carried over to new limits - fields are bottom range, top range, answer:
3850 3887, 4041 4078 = 1.97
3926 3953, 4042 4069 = 1.98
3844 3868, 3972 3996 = 1.54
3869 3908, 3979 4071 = 1.75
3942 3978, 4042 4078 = 1.81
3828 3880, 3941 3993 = 1.37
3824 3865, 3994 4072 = 2.33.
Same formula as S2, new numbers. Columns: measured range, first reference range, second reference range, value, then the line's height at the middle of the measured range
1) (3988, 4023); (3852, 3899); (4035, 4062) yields -4.4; 2.48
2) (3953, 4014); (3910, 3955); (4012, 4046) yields 4.7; 2.3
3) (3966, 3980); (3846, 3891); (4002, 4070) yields 5.7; 2.32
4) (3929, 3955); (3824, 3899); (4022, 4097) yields 6.6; 2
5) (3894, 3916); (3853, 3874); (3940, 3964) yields -4.0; 1.67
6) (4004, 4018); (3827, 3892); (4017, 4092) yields -2.0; 2.5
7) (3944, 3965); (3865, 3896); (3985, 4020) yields 4.8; 2.29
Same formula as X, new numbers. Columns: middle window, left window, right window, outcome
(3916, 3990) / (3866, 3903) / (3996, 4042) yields 0.32 mag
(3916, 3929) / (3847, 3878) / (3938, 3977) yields -0.13 mag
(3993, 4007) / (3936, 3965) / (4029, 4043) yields -0.17 mag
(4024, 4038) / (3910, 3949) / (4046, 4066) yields -0.14 mag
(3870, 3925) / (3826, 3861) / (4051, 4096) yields -0.08 mag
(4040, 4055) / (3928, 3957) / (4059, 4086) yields -0.13 mag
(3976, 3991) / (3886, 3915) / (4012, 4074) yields 0.06 mag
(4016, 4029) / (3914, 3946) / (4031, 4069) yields -0.20 mag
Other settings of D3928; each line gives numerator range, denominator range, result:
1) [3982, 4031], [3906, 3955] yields 1.70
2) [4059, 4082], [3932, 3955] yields 1.84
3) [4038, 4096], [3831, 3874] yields 2.19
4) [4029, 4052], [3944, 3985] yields 1.73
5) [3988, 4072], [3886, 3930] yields 1.61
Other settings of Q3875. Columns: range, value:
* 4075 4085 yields 2.85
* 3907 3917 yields 2.09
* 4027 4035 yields 2.77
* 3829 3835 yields 0.962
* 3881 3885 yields 1.36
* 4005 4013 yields 2.82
